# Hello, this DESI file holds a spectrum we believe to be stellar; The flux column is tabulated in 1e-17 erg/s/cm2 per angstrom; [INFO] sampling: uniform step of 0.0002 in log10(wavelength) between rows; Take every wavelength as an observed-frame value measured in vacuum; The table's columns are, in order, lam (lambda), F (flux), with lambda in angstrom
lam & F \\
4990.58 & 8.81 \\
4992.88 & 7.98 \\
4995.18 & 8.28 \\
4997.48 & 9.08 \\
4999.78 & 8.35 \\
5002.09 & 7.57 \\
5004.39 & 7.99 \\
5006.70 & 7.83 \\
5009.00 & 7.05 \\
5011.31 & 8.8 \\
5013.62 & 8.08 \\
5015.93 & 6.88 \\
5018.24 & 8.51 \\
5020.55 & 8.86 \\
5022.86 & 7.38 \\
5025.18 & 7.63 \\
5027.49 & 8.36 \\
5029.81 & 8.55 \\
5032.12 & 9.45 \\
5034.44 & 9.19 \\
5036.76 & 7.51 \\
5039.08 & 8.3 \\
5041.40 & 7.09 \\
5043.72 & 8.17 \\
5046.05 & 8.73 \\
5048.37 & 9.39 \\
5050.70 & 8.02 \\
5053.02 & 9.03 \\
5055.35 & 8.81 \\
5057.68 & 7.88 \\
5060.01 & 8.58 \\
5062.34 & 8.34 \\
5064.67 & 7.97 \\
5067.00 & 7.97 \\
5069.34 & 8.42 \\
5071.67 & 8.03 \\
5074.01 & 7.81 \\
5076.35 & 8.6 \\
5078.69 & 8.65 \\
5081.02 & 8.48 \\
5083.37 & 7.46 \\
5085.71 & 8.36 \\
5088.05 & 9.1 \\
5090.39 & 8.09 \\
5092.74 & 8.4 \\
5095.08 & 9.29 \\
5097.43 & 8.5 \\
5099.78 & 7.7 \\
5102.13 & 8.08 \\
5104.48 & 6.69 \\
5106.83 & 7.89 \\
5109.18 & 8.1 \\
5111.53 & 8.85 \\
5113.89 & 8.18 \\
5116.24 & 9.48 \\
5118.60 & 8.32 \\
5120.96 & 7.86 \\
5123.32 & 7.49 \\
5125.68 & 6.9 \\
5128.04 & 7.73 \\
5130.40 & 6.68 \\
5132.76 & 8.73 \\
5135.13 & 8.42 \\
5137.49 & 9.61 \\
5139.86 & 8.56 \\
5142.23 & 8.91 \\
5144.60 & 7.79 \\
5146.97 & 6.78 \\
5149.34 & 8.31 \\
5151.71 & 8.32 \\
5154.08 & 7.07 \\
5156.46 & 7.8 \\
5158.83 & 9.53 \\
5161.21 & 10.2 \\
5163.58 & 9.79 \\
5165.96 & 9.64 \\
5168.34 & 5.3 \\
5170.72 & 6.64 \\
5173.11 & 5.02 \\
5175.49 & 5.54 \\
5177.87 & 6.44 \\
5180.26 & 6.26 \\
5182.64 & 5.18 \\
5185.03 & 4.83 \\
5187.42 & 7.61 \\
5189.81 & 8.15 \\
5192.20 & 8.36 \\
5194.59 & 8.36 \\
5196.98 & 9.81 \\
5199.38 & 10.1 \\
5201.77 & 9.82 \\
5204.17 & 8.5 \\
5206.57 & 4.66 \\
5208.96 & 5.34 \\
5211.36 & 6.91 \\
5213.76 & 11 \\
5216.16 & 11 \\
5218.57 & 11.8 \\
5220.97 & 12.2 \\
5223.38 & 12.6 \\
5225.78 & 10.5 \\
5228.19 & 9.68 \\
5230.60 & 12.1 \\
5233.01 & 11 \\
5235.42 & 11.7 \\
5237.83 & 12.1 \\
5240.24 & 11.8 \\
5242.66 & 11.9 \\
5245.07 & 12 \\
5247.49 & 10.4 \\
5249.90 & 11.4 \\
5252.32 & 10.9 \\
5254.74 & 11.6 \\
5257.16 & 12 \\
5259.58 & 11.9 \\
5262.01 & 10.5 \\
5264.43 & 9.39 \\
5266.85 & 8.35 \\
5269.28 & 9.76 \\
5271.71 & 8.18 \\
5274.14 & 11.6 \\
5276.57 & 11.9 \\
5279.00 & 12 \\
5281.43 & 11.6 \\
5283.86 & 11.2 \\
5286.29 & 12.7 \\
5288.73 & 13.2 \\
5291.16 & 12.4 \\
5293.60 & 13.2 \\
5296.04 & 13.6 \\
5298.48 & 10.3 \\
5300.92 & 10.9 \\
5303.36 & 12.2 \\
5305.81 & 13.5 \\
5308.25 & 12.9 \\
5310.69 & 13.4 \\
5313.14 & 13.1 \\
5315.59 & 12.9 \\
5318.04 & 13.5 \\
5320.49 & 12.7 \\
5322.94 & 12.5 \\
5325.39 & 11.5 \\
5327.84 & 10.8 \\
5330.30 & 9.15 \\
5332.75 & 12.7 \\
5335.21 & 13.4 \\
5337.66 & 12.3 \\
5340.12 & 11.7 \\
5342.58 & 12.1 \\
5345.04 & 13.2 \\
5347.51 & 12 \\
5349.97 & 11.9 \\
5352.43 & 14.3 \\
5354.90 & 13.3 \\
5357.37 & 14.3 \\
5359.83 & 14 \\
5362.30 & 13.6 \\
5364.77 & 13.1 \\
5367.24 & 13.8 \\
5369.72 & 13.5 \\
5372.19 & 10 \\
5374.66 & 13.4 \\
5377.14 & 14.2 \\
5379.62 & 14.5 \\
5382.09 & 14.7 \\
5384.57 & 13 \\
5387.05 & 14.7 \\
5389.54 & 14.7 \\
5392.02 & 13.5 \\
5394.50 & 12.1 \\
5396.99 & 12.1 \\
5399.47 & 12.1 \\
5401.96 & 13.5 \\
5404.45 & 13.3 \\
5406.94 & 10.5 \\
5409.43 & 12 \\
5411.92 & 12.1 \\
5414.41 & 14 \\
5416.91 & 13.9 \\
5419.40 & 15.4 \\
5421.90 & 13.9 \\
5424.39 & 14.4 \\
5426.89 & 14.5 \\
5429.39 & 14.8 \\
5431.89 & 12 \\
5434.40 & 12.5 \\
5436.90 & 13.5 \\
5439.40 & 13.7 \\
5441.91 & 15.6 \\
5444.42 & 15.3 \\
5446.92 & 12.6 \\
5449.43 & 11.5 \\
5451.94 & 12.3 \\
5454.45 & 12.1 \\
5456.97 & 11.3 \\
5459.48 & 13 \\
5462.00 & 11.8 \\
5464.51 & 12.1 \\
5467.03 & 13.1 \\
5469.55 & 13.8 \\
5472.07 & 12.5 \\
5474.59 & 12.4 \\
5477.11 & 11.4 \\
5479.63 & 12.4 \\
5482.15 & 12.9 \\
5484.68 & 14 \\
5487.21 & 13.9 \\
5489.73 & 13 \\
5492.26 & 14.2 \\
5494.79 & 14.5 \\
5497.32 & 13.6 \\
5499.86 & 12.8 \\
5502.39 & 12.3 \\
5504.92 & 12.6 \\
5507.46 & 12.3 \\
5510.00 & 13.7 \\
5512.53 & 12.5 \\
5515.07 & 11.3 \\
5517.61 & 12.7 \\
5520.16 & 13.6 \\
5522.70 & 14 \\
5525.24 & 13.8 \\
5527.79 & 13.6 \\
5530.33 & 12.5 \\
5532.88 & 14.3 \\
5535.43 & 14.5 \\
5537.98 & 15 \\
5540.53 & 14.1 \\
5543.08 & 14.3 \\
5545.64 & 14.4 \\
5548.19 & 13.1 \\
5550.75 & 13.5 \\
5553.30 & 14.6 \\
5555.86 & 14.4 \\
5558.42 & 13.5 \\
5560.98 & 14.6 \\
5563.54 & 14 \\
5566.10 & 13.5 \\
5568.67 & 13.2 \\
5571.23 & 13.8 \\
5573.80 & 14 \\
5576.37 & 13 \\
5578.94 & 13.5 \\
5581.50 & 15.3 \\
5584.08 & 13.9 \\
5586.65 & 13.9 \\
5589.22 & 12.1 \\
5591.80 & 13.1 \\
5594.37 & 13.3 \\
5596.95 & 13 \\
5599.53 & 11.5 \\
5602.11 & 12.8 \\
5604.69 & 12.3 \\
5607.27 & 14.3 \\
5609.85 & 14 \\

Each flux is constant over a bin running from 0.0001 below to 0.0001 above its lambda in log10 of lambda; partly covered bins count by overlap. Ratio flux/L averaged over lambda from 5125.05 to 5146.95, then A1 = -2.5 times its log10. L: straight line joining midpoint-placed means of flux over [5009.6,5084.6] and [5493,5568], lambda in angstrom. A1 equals 0.14 mag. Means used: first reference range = 8.27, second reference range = 13.6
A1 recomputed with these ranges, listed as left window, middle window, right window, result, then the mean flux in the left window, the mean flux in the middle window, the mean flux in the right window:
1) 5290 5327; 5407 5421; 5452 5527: -0.04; 12.6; 13.2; 12.9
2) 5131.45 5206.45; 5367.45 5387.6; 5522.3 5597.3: -0.22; 7.87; 13.5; 13.8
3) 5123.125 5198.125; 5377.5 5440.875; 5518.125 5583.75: -0.16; 7.68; 13.4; 13.9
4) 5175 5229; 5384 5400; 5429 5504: -0.13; 8.5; 13.2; 13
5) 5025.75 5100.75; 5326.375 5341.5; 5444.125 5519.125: -0.04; 8.38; 11.7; 12.8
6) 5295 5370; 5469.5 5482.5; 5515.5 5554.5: 0.09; 12.6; 12.4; 13.8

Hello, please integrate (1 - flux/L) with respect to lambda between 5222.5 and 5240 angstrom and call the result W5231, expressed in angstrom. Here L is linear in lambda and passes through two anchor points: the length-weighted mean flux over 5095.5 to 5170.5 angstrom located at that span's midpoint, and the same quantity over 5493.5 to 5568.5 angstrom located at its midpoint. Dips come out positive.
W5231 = -3.5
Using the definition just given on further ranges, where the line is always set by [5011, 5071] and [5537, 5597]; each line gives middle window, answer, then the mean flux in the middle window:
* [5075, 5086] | 0.5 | 8.3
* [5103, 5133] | 4.0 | 7.89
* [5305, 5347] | -4.2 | 12.4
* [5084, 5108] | 1.8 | 8.19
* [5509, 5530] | 0.3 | 13.1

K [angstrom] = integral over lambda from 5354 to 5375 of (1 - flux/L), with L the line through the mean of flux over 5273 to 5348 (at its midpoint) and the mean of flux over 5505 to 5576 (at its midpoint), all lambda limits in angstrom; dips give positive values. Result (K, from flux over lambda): -1.0 angstrom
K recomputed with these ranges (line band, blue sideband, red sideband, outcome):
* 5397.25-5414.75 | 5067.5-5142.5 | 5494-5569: -0.60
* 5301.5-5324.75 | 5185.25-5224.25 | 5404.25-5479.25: -4.35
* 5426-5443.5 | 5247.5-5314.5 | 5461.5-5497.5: -1.49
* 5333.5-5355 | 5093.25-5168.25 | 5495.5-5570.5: -3.10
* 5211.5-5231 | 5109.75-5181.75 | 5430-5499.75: -4.31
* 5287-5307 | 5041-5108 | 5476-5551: -2.89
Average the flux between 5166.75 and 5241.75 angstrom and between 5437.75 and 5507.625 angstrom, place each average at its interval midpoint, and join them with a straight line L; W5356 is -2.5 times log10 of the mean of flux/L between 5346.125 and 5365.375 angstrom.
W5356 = -0.19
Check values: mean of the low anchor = 8.74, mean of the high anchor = 13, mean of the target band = 13.3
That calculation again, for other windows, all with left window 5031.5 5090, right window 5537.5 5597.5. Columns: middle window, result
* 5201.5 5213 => 0.383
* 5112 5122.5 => 0.064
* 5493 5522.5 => 0.015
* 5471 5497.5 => -0.021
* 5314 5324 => -0.161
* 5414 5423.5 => -0.176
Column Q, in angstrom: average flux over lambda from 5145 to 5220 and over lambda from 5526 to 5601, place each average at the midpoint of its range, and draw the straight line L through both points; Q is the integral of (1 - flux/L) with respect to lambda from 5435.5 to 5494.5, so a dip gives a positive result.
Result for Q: -3.9 angstrom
